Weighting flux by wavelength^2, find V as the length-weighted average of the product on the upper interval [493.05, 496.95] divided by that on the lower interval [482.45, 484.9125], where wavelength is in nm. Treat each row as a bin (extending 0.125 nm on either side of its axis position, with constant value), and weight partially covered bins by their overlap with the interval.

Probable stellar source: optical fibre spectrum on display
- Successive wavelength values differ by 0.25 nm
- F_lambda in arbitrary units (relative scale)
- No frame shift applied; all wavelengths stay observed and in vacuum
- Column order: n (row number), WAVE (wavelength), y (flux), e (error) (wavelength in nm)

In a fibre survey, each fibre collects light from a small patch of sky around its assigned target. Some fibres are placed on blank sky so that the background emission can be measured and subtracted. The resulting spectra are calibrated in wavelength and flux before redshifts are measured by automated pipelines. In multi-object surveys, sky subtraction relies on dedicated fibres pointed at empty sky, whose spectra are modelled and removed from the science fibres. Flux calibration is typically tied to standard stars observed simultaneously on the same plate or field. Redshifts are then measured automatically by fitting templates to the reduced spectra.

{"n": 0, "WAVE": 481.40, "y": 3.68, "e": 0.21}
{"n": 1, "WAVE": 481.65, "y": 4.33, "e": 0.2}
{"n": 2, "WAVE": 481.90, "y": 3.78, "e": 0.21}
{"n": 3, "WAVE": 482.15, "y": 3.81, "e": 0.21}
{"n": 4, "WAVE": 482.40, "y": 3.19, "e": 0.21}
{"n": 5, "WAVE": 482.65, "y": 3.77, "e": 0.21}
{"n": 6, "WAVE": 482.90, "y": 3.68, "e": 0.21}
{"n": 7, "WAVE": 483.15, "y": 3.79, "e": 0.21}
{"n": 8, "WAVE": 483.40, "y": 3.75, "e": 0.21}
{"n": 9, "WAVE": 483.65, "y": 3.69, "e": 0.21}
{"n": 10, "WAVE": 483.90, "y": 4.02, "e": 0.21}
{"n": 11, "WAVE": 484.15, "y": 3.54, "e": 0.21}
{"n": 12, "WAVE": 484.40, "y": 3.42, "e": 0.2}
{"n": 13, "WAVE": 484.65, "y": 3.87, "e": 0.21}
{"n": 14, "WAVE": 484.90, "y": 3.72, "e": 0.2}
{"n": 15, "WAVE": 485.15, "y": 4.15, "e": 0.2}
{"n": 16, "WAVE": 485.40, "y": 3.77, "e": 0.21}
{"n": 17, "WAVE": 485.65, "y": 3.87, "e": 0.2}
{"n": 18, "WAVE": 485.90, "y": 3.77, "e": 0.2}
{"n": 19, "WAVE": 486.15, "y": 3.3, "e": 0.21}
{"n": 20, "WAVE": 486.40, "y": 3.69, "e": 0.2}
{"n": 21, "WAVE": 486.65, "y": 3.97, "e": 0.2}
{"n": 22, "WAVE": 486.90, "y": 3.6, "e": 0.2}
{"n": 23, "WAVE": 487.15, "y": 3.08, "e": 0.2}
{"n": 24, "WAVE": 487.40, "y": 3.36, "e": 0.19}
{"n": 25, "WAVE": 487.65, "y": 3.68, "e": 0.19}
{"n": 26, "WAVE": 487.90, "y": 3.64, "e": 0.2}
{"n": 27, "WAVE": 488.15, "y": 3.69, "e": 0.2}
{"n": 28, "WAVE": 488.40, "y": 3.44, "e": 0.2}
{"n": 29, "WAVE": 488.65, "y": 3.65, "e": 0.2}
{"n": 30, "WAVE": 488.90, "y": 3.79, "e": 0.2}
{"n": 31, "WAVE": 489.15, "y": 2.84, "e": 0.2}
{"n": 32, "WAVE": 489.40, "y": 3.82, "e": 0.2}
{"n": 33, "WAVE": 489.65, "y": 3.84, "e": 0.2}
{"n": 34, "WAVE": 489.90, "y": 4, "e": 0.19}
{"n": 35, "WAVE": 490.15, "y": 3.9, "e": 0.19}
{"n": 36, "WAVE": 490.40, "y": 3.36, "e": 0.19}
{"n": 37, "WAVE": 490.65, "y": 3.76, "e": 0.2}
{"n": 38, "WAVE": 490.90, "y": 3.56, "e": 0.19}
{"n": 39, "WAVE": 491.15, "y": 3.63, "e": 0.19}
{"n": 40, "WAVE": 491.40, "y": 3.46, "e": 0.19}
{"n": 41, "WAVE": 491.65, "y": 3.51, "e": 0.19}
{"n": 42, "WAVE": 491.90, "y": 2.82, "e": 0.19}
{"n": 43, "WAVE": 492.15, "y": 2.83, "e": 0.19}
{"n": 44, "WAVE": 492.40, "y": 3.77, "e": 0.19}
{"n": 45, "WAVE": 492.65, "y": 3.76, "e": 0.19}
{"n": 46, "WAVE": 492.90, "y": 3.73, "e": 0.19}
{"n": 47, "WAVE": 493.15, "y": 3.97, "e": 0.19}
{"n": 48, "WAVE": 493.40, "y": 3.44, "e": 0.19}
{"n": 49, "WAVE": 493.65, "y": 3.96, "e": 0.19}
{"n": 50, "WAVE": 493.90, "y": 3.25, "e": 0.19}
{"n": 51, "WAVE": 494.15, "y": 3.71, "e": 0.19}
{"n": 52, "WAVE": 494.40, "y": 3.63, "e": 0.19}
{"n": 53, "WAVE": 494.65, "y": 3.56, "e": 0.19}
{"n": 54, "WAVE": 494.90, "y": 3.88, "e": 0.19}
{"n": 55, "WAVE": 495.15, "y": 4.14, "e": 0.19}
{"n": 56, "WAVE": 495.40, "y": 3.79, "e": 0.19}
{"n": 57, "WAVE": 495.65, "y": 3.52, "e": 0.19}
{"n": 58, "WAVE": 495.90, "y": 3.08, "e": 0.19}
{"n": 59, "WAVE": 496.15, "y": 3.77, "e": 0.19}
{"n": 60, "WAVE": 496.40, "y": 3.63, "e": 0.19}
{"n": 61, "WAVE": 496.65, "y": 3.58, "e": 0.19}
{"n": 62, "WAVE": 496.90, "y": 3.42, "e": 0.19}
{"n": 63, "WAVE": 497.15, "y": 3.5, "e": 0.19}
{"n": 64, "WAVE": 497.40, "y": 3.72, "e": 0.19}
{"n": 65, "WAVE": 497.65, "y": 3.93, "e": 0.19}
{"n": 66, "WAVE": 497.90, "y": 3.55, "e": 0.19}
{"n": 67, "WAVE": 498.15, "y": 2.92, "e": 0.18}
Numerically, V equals 1.03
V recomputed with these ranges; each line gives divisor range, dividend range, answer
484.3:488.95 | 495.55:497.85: 1.02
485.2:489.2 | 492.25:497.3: 1.05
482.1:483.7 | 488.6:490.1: 1.03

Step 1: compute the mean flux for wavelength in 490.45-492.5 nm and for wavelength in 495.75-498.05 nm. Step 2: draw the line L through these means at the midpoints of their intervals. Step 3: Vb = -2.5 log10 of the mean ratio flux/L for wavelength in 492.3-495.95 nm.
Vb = -0.06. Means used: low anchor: 3.41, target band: 3.69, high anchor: 3.57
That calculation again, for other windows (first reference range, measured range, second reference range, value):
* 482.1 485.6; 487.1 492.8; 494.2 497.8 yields 0.046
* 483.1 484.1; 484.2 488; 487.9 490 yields 0.018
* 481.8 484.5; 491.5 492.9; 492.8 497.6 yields 0.087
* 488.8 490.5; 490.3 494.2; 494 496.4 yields 0.039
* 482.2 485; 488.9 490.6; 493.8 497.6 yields 0.001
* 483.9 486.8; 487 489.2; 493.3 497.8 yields 0.069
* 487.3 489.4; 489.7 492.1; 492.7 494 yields 0.020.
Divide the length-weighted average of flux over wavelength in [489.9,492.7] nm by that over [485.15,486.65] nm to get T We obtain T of 0.9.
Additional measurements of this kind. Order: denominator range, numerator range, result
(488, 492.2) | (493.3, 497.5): 1.02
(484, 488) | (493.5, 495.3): 1.02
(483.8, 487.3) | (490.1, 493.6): 0.96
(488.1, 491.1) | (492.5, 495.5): 1.03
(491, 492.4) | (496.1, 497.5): 1.09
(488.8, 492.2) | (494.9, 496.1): 1.04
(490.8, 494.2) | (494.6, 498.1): 1.03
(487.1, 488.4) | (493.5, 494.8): 1.03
